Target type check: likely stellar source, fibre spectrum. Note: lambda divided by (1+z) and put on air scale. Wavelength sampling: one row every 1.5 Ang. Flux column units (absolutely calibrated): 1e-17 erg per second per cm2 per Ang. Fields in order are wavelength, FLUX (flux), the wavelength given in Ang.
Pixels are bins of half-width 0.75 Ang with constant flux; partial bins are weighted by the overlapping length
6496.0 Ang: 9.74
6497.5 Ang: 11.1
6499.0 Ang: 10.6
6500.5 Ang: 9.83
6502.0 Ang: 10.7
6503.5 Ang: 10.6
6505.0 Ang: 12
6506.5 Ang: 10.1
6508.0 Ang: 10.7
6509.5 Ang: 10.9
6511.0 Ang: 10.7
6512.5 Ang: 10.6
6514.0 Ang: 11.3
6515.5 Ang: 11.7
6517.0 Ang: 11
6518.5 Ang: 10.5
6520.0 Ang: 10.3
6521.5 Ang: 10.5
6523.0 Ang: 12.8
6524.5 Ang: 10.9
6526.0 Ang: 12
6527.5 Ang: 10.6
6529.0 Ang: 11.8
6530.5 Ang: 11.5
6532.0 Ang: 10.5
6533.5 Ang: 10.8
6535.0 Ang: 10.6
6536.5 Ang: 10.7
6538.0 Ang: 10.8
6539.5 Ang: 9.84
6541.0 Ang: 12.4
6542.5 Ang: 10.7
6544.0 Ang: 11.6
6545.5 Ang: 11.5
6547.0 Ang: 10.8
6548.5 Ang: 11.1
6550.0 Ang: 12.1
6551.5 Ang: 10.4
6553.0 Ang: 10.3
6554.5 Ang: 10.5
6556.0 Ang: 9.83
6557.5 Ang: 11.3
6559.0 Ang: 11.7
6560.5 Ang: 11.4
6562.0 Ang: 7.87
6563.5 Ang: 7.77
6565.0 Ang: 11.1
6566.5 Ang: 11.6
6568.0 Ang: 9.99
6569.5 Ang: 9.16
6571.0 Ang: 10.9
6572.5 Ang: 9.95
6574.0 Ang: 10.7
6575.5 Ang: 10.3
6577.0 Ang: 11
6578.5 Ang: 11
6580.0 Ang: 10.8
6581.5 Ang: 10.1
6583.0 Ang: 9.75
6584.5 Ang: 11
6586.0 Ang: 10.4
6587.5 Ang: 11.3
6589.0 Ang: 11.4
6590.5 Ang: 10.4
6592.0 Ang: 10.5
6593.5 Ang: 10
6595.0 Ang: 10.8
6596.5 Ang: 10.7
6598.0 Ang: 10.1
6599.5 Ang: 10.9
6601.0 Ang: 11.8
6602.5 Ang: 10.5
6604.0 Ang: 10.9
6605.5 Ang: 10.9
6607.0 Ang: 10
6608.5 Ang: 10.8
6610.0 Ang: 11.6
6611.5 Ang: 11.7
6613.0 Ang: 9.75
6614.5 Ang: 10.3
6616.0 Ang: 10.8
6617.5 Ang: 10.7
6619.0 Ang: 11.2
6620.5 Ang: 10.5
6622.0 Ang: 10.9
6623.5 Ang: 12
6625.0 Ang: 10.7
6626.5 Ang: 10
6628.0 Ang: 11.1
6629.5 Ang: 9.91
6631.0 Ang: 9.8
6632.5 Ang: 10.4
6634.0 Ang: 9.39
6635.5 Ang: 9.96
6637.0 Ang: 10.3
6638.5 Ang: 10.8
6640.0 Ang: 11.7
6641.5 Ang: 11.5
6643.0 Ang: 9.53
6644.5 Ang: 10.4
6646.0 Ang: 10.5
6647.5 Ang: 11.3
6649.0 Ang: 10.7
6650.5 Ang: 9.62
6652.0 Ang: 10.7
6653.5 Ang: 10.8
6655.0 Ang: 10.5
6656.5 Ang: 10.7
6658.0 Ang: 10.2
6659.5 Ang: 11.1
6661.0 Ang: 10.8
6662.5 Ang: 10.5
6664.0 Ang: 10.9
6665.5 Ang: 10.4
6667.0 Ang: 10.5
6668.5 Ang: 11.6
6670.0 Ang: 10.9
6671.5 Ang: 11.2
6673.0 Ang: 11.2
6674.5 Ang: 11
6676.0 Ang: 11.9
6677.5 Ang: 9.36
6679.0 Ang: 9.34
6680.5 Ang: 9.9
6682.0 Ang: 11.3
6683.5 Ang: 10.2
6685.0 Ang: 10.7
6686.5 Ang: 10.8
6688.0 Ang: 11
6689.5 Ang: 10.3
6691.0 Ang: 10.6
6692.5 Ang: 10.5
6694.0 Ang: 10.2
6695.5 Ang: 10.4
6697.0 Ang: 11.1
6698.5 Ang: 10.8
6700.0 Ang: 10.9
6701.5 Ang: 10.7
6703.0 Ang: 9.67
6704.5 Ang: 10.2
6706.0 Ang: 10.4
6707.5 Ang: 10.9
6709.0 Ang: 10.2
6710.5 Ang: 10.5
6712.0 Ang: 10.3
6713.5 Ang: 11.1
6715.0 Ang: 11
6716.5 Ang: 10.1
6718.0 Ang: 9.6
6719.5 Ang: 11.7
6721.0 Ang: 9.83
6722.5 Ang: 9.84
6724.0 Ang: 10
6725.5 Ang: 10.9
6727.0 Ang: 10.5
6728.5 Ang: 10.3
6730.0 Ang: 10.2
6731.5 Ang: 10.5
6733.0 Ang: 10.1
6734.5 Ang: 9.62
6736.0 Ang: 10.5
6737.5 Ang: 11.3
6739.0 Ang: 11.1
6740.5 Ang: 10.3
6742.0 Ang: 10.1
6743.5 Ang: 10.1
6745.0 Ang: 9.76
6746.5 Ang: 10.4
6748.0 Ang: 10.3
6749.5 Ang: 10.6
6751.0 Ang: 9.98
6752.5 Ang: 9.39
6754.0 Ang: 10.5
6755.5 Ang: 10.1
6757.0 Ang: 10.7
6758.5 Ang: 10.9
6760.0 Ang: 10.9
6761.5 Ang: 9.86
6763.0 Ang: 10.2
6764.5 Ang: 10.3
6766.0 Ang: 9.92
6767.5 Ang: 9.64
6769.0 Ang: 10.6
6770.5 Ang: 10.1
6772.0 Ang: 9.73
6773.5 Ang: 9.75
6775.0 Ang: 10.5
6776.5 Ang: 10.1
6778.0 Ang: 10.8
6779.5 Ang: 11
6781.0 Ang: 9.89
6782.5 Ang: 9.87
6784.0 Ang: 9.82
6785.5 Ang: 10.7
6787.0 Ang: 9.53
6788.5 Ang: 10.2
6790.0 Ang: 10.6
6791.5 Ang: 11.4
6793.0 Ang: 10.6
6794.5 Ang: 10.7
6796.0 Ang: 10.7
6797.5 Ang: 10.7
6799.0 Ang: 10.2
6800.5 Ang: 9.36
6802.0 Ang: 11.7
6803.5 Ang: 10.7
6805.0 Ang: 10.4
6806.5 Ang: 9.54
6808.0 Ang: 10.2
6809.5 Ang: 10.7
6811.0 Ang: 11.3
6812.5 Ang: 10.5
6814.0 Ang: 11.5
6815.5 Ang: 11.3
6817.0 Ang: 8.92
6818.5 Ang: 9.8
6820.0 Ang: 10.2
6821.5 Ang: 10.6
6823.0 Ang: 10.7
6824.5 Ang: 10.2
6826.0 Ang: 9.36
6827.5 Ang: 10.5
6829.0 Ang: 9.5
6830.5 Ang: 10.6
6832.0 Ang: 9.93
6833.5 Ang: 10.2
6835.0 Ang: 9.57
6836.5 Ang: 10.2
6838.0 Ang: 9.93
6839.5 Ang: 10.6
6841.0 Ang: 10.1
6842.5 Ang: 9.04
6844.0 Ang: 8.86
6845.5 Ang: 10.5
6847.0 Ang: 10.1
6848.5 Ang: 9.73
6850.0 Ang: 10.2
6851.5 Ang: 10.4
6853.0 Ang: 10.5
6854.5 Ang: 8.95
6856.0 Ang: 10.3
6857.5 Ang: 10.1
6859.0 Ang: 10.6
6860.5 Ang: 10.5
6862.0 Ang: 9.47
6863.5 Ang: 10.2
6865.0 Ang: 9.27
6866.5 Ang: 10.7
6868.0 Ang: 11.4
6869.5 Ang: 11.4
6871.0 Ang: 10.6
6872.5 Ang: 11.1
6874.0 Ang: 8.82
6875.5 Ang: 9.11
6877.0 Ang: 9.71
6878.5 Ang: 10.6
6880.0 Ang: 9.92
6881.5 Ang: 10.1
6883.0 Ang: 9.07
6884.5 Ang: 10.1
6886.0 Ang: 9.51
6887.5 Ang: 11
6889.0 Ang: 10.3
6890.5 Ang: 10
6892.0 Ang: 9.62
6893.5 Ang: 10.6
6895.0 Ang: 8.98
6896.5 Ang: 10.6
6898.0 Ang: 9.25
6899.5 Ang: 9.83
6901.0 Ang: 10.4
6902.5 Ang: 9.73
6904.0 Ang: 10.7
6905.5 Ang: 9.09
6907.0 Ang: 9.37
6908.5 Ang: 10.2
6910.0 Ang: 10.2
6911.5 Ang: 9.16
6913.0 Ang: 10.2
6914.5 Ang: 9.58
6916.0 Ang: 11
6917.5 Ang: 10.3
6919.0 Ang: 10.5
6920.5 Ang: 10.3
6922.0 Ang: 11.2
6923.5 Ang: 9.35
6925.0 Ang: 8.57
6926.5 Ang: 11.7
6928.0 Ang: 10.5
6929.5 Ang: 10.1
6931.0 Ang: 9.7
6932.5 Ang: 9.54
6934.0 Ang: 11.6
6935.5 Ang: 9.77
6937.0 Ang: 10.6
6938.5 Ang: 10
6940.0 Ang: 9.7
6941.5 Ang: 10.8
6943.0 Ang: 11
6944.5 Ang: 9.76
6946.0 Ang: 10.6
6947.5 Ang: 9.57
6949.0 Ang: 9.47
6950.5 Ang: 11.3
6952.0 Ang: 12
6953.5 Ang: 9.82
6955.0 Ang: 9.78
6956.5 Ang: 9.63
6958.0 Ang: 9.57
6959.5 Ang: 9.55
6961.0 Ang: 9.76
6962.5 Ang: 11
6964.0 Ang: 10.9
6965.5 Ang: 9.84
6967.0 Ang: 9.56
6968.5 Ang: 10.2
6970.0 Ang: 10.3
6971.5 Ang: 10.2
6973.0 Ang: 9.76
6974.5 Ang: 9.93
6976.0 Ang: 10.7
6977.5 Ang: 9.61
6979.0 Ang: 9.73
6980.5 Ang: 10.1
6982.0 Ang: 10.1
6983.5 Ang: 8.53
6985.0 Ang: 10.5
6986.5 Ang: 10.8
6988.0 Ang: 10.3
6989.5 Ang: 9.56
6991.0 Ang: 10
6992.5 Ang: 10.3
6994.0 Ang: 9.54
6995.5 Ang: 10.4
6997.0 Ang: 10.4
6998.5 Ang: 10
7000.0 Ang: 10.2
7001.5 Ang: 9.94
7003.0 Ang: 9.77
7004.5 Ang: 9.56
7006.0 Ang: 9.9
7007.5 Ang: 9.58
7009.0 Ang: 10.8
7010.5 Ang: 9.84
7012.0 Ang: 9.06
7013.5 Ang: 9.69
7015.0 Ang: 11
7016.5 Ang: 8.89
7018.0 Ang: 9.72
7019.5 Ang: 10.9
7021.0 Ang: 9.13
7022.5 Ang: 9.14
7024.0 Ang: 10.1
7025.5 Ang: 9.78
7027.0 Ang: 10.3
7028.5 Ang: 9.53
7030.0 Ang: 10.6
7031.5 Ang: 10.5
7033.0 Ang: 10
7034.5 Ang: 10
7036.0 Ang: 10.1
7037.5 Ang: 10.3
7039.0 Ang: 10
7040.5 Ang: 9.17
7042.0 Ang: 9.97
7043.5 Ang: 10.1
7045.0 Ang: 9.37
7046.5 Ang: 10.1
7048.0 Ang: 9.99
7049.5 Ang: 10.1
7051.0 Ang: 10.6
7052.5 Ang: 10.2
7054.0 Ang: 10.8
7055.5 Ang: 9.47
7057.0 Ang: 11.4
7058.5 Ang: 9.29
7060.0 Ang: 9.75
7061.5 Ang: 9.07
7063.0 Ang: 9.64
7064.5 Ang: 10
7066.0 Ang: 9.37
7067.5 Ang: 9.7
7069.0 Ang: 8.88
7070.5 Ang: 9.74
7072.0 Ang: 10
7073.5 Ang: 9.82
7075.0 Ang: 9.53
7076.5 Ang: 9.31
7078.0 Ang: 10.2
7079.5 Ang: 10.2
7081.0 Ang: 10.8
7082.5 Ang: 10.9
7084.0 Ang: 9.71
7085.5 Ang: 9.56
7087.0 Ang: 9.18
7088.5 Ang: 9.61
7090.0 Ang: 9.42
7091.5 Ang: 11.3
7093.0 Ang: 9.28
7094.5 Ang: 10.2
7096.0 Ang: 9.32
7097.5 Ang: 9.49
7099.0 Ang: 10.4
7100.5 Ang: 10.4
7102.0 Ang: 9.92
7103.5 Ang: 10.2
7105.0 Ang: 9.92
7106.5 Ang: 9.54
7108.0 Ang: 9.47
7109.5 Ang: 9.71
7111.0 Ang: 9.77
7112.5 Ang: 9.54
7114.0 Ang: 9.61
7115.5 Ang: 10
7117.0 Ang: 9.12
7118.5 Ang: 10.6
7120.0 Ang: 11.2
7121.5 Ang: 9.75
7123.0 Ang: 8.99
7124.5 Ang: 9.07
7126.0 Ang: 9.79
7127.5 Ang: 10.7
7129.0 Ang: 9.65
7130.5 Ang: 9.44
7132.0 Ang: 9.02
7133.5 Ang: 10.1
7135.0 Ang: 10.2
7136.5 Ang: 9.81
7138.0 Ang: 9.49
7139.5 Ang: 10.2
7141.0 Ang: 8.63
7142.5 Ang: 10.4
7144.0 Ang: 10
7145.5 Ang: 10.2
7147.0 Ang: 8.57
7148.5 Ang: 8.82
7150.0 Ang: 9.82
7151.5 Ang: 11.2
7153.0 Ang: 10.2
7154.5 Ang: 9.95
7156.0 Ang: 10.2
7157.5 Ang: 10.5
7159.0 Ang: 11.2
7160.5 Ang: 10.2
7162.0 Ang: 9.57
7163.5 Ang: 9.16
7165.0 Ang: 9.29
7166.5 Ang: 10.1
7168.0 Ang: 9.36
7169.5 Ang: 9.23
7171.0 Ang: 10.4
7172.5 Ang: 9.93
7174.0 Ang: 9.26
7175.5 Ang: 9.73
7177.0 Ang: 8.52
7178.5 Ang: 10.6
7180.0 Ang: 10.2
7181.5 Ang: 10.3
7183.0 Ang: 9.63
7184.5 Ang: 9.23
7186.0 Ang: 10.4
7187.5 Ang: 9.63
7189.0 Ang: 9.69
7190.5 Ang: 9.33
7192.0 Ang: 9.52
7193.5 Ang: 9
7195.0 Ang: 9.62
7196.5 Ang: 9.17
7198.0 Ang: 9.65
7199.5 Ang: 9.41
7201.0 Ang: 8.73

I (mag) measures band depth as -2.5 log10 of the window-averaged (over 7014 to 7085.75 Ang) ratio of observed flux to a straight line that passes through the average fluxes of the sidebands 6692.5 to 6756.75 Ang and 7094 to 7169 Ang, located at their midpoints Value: 0.00 mag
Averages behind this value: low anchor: 10.4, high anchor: 9.84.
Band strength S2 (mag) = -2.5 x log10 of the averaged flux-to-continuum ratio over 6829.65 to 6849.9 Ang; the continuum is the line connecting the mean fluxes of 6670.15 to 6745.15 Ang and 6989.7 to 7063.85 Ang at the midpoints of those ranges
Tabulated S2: 0.03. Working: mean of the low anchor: 10.5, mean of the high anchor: 9.96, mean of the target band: 9.96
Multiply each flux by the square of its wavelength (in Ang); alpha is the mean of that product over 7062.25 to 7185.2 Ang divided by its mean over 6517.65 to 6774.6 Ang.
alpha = 1.1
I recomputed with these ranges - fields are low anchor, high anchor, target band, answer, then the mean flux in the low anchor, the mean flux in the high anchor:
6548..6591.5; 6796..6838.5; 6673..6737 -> -0.01 mag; 10.5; 10.3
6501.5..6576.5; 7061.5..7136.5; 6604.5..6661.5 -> 0.00 mag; 10.8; 9.81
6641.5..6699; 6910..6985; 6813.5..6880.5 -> 0.02 mag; 10.6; 10.1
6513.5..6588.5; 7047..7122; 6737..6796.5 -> 0.01 mag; 10.8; 9.9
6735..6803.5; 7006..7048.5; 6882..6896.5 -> 0.02 mag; 10.3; 9.92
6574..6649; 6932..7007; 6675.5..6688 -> 0.01 mag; 10.7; 10.1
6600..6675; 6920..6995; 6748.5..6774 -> 0.03 mag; 10.7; 10.1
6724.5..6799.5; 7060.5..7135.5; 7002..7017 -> 0.01 mag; 10.3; 9.81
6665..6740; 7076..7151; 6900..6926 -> 0.02 mag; 10.5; 9.82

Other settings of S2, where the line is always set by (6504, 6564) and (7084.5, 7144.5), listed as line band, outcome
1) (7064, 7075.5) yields 0.029 mag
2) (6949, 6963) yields -0.013 mag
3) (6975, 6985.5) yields 0.018 mag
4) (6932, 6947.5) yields -0.020 mag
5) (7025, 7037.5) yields -0.018 mag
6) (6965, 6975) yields 0.010 mag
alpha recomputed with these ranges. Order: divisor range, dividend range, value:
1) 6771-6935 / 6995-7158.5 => 1.04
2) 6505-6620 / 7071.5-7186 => 1.08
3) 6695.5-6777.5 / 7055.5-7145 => 1.05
